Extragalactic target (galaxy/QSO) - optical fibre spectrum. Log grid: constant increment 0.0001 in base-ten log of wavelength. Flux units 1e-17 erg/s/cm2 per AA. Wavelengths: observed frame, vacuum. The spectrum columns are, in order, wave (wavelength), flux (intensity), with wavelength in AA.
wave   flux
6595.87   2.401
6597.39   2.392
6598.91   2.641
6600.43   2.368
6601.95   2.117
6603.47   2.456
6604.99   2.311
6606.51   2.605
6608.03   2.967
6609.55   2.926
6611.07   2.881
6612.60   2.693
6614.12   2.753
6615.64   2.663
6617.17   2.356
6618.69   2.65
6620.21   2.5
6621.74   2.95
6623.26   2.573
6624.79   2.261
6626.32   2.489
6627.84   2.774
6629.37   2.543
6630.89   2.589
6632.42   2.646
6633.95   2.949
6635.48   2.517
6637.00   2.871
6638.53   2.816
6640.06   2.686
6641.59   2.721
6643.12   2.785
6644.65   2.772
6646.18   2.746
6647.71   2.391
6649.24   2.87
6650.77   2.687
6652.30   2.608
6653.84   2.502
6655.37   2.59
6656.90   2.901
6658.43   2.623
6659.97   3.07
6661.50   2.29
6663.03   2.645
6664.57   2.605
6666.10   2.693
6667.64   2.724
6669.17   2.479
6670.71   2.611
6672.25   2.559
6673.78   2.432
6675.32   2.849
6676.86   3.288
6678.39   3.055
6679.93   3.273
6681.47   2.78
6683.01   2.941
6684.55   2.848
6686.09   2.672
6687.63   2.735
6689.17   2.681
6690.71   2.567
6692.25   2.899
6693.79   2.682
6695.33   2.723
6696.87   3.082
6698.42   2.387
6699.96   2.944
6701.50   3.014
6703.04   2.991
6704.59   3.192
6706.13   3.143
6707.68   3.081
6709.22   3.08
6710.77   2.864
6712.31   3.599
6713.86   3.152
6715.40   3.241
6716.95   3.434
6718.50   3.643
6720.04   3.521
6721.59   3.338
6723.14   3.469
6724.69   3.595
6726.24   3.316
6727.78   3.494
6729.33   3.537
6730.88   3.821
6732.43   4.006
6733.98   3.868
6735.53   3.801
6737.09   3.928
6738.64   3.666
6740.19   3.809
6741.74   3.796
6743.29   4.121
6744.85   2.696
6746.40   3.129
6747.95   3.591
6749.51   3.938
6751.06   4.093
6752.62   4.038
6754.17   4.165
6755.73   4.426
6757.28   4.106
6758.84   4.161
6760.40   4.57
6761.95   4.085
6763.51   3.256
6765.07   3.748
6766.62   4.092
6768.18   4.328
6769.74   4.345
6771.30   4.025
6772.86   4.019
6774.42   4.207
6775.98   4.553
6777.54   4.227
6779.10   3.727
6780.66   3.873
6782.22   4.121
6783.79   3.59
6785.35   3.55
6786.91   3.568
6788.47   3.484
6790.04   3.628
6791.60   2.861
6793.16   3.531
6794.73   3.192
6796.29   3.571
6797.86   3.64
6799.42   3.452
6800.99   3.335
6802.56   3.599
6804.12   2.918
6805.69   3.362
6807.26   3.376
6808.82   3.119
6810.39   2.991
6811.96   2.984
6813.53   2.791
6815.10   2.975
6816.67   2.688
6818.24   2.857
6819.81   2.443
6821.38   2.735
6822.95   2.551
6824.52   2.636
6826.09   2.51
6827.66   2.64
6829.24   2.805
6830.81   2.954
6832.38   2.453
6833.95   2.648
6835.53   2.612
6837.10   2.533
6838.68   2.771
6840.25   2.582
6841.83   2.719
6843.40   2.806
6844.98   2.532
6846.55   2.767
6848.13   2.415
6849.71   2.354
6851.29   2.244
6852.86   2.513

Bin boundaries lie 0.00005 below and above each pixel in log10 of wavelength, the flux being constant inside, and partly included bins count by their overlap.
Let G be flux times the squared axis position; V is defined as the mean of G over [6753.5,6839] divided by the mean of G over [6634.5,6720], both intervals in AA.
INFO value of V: 1.24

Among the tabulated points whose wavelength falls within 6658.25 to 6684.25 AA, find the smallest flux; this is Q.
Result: 2.29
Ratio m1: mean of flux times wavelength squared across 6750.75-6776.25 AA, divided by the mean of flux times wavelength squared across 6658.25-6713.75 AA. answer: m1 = 1.5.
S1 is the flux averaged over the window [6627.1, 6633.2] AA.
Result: 2.64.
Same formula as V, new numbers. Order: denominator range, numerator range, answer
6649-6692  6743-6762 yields 1.47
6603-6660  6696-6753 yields 1.32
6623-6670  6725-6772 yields 1.50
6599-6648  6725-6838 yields 1.38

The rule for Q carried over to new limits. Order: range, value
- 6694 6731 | 2.387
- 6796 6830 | 2.443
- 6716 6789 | 2.696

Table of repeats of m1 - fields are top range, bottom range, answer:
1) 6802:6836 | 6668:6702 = 1.06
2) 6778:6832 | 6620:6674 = 1.25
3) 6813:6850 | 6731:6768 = 0.70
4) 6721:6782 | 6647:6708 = 1.43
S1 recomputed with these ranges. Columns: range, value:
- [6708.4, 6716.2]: 3.19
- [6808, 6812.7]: 3.04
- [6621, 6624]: 2.77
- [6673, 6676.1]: 2.64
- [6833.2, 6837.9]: 2.59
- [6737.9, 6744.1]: 3.84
